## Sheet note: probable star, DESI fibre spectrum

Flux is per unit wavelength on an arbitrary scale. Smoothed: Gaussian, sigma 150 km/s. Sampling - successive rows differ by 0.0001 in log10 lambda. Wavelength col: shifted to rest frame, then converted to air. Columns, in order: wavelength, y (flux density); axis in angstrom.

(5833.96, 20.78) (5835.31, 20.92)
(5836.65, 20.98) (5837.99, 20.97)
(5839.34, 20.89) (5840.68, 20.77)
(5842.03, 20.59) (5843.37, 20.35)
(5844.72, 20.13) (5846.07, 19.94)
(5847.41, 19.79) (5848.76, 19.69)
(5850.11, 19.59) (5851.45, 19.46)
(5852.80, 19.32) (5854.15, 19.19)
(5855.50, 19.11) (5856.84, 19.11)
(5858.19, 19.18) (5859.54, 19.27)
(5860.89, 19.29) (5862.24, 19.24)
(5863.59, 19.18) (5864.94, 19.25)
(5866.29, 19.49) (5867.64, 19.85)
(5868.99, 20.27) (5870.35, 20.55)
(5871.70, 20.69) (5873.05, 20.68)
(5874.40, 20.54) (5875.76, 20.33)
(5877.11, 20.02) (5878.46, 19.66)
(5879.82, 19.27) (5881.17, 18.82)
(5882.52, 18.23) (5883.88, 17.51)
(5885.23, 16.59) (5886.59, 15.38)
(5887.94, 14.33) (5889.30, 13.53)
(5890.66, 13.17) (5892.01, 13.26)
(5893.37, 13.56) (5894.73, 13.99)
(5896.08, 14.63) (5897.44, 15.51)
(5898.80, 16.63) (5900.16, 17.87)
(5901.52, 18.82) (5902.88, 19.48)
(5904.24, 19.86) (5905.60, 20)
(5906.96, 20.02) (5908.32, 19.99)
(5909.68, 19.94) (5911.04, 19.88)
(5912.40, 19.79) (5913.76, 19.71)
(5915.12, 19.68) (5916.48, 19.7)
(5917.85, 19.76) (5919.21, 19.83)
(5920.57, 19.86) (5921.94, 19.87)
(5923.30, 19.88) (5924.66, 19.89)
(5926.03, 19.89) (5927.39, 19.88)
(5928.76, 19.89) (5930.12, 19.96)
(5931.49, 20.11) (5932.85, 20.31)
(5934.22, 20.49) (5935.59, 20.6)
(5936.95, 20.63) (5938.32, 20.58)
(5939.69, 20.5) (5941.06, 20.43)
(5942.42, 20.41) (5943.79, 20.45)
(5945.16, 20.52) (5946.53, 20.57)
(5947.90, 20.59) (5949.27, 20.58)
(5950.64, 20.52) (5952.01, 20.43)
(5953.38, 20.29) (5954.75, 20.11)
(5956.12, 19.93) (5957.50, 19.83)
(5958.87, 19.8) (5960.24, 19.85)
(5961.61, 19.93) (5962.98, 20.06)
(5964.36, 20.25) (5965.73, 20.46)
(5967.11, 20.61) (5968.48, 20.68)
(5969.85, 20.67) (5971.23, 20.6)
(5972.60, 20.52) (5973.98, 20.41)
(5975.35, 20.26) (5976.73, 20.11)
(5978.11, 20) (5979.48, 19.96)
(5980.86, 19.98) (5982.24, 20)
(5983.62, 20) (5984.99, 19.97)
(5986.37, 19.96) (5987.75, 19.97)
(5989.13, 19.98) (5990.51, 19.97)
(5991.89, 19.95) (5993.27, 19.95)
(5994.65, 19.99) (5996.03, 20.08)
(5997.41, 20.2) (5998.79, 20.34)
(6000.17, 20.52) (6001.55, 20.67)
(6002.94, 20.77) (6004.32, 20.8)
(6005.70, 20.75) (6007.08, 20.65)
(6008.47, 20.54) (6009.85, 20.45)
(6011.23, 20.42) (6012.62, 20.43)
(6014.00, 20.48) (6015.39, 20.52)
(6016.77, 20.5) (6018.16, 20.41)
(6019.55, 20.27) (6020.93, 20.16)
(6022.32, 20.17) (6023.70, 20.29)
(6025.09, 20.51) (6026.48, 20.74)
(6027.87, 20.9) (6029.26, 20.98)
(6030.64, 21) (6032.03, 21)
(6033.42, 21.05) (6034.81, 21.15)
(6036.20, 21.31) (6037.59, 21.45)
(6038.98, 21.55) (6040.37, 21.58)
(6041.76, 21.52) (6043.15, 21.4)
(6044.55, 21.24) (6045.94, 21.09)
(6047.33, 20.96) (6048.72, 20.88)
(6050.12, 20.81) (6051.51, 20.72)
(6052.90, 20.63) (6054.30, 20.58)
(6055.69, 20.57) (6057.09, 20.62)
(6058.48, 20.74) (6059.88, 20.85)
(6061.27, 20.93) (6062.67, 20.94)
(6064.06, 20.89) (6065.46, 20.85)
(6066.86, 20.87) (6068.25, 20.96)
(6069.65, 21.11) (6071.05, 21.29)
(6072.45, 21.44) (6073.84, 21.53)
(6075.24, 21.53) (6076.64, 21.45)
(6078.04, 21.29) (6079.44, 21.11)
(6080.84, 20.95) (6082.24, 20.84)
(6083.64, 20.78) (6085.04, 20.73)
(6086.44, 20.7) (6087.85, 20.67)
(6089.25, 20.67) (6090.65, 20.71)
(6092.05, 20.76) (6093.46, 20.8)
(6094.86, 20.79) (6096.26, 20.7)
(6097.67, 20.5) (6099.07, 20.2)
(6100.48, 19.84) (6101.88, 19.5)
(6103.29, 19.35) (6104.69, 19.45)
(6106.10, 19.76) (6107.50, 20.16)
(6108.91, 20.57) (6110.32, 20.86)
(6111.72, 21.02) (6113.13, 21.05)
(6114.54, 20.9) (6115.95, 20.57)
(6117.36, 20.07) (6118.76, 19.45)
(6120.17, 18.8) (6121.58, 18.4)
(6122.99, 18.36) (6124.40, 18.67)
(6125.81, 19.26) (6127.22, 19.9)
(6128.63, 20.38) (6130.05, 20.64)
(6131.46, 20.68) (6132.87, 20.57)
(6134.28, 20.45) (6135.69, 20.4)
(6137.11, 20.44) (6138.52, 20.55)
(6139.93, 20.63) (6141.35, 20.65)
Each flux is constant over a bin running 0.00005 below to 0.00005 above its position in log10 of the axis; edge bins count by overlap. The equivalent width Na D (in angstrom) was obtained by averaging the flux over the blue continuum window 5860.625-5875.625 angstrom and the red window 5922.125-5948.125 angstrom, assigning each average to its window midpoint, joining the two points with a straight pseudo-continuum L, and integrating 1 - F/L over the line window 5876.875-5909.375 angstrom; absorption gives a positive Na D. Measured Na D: 4.83 angstrom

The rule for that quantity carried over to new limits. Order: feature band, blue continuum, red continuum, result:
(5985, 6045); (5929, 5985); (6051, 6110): -0.36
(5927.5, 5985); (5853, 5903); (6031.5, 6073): -2.79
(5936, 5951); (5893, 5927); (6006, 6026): -0.95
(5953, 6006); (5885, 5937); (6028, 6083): -1.53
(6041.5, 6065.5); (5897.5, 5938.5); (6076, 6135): -0.92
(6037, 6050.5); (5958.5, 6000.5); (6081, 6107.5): -0.65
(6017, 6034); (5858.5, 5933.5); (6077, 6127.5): -0.83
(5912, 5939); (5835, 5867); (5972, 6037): 0.11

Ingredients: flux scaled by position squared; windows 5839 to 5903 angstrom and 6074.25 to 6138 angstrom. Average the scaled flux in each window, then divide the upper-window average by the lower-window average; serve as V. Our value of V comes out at 1.2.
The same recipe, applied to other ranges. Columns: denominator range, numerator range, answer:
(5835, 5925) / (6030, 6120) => 1.17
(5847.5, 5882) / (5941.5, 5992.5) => 1.07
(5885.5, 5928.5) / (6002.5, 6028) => 1.18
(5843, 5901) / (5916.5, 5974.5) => 1.14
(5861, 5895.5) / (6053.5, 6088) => 1.25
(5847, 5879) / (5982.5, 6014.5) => 1.08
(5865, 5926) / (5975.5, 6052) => 1.16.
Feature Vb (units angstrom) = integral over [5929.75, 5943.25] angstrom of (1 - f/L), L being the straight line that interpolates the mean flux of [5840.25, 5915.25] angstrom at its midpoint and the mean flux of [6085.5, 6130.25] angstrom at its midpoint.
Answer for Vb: -1.0 angstrom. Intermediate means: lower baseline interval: 18.6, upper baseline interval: 20.1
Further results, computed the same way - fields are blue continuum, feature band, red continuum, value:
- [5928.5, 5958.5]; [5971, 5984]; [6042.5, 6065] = 0.2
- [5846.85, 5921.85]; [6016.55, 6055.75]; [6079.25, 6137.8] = -2.4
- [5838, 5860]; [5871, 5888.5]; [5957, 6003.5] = 1.1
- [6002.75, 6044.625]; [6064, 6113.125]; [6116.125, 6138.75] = -1.3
